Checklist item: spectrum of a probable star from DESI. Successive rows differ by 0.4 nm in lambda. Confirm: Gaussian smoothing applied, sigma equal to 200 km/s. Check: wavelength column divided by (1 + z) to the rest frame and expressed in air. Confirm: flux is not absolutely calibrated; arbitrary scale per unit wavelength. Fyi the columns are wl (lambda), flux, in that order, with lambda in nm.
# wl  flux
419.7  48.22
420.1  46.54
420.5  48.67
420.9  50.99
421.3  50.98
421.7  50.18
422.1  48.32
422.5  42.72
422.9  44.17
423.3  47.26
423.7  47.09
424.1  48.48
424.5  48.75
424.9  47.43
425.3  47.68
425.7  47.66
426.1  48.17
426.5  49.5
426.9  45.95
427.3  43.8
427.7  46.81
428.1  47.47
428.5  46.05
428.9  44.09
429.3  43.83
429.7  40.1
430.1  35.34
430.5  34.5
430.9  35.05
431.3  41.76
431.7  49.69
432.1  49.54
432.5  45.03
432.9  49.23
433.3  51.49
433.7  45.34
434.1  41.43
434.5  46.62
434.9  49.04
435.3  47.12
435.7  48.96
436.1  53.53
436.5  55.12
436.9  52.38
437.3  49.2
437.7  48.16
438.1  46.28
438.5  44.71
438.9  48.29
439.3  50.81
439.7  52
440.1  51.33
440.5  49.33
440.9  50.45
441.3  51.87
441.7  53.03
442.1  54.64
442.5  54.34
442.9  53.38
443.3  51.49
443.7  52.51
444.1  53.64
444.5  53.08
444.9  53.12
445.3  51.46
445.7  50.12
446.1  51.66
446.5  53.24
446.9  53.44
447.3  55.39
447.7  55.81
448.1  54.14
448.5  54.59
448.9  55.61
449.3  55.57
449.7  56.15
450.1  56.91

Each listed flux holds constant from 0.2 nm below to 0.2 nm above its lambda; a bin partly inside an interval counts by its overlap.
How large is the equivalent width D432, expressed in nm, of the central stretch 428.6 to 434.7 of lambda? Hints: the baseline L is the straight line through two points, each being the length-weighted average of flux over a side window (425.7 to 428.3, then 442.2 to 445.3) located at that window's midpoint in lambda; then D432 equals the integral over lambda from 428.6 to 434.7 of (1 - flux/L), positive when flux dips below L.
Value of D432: 0.64 nm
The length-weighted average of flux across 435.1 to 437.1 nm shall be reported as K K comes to 51.4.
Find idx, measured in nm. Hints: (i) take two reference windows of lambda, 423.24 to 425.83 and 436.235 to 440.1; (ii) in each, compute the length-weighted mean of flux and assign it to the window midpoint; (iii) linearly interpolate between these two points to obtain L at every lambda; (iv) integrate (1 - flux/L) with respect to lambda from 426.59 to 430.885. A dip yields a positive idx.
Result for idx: 0.51 nm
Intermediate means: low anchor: 47.8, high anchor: 49.8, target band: 42.6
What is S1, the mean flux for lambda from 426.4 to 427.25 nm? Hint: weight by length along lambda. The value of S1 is 46.8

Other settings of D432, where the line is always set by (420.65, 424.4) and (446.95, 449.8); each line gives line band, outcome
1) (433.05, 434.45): 0.131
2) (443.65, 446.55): 0.105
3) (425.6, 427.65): 0.085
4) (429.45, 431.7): 0.518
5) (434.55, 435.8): 0.081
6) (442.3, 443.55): 0.014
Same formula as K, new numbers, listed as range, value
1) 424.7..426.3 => 47.7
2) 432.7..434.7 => 46.8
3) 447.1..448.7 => 55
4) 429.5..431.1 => 36.2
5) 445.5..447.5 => 52.8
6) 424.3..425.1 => 48.1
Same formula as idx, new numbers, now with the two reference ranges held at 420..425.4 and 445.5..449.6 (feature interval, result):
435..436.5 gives 0.02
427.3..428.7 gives 0.08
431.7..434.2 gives 0.15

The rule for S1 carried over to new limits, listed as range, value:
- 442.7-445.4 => 52.7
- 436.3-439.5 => 49.4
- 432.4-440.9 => 48.9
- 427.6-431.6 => 41.6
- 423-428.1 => 47.3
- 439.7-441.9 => 51.3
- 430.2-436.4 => 45.9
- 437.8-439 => 46.4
